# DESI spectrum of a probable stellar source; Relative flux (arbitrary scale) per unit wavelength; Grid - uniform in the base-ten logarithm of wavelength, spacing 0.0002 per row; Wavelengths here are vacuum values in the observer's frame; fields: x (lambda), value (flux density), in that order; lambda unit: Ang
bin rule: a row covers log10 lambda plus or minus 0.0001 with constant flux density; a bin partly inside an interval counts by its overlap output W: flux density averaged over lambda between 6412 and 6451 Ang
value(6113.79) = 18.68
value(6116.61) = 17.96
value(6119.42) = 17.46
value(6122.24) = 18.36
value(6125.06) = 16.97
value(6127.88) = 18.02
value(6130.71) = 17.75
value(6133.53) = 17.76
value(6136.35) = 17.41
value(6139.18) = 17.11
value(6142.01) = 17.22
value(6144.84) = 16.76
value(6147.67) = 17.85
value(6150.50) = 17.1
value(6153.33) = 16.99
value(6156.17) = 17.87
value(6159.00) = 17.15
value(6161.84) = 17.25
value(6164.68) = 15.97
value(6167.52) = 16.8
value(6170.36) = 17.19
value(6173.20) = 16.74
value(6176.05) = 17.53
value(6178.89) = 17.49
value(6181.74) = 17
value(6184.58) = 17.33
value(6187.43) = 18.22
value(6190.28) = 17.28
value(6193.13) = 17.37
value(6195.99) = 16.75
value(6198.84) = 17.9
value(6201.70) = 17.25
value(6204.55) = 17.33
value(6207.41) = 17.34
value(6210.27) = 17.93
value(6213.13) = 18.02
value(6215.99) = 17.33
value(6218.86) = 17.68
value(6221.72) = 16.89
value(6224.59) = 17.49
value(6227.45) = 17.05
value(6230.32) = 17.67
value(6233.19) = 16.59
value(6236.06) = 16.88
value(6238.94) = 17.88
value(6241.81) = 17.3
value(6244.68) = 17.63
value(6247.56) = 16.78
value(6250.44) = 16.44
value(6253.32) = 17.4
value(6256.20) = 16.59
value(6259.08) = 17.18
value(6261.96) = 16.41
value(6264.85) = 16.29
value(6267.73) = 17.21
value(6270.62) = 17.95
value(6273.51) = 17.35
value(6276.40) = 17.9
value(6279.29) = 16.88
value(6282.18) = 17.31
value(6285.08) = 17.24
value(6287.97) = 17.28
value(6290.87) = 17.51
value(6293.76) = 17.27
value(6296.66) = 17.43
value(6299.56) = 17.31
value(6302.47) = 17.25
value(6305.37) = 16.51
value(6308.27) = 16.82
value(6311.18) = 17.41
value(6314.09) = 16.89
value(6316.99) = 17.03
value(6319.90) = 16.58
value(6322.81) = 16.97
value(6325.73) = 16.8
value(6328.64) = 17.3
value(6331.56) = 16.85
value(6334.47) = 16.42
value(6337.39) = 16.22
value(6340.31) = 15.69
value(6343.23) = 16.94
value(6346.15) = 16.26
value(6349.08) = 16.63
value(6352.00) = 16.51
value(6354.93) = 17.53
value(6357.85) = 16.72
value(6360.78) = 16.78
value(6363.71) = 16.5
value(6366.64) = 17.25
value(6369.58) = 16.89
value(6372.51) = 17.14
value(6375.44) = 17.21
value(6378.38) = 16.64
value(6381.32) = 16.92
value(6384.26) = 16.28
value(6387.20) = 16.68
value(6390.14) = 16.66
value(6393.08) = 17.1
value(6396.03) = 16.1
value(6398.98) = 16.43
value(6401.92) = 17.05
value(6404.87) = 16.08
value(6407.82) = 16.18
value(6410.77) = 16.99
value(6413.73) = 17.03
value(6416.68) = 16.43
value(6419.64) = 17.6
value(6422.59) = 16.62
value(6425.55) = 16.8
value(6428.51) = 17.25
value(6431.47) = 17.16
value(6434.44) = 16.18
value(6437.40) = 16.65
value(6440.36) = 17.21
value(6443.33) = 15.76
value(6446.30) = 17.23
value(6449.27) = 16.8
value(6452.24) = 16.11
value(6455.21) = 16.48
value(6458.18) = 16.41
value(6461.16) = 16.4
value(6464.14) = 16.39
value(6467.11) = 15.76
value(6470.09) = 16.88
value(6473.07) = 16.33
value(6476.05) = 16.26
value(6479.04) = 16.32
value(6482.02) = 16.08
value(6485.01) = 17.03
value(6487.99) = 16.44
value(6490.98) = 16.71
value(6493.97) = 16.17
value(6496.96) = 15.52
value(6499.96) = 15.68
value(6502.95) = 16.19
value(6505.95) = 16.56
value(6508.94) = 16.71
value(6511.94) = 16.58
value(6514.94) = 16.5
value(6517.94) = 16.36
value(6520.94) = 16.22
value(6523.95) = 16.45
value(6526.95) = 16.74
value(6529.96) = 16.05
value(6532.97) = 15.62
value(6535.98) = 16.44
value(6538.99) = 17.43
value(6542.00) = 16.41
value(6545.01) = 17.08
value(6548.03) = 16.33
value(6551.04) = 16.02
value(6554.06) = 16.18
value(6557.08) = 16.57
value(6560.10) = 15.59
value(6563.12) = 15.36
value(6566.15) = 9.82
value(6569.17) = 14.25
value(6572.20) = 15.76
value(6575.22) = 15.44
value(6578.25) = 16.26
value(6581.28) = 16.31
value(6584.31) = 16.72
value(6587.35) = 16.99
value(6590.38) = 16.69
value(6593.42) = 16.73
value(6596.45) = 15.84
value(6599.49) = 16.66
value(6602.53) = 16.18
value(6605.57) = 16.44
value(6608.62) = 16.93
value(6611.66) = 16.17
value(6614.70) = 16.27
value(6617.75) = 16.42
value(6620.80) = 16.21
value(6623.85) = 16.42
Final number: 16.8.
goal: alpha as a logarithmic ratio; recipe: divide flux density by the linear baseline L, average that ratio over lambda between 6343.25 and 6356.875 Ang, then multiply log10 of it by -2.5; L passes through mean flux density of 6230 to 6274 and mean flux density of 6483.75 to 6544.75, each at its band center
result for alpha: 0.00 mag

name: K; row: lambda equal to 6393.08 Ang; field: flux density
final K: 17.1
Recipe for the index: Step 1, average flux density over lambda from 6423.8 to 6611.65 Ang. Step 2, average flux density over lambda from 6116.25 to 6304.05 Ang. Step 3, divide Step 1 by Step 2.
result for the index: 0.9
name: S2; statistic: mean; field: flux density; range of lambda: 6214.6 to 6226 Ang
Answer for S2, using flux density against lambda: 17.3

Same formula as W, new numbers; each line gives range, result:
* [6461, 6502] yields 16.3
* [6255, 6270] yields 16.8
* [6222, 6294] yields 17.2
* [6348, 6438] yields 16.8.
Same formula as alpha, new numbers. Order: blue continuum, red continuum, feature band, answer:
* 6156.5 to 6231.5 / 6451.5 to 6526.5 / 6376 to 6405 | 0.002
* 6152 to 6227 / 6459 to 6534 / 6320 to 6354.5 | 0.014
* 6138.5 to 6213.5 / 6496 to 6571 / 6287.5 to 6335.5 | -0.017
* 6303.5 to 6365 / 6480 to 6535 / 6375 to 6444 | -0.010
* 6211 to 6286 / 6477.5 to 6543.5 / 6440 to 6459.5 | 0.002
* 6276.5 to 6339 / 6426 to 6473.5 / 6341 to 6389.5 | 0.004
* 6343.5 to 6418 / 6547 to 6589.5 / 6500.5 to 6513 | -0.034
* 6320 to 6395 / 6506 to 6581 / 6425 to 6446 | -0.022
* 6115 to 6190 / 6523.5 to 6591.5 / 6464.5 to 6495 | -0.014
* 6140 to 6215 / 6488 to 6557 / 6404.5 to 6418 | 0.006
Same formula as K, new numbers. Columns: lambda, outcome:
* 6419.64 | 17.6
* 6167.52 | 16.8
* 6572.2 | 15.76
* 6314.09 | 16.89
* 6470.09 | 16.88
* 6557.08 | 16.57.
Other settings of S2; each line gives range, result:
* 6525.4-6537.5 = 16.2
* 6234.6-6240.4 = 17.4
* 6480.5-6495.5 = 16.5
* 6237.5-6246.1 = 17.6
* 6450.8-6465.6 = 16.4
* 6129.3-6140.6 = 17.5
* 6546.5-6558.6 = 16.3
